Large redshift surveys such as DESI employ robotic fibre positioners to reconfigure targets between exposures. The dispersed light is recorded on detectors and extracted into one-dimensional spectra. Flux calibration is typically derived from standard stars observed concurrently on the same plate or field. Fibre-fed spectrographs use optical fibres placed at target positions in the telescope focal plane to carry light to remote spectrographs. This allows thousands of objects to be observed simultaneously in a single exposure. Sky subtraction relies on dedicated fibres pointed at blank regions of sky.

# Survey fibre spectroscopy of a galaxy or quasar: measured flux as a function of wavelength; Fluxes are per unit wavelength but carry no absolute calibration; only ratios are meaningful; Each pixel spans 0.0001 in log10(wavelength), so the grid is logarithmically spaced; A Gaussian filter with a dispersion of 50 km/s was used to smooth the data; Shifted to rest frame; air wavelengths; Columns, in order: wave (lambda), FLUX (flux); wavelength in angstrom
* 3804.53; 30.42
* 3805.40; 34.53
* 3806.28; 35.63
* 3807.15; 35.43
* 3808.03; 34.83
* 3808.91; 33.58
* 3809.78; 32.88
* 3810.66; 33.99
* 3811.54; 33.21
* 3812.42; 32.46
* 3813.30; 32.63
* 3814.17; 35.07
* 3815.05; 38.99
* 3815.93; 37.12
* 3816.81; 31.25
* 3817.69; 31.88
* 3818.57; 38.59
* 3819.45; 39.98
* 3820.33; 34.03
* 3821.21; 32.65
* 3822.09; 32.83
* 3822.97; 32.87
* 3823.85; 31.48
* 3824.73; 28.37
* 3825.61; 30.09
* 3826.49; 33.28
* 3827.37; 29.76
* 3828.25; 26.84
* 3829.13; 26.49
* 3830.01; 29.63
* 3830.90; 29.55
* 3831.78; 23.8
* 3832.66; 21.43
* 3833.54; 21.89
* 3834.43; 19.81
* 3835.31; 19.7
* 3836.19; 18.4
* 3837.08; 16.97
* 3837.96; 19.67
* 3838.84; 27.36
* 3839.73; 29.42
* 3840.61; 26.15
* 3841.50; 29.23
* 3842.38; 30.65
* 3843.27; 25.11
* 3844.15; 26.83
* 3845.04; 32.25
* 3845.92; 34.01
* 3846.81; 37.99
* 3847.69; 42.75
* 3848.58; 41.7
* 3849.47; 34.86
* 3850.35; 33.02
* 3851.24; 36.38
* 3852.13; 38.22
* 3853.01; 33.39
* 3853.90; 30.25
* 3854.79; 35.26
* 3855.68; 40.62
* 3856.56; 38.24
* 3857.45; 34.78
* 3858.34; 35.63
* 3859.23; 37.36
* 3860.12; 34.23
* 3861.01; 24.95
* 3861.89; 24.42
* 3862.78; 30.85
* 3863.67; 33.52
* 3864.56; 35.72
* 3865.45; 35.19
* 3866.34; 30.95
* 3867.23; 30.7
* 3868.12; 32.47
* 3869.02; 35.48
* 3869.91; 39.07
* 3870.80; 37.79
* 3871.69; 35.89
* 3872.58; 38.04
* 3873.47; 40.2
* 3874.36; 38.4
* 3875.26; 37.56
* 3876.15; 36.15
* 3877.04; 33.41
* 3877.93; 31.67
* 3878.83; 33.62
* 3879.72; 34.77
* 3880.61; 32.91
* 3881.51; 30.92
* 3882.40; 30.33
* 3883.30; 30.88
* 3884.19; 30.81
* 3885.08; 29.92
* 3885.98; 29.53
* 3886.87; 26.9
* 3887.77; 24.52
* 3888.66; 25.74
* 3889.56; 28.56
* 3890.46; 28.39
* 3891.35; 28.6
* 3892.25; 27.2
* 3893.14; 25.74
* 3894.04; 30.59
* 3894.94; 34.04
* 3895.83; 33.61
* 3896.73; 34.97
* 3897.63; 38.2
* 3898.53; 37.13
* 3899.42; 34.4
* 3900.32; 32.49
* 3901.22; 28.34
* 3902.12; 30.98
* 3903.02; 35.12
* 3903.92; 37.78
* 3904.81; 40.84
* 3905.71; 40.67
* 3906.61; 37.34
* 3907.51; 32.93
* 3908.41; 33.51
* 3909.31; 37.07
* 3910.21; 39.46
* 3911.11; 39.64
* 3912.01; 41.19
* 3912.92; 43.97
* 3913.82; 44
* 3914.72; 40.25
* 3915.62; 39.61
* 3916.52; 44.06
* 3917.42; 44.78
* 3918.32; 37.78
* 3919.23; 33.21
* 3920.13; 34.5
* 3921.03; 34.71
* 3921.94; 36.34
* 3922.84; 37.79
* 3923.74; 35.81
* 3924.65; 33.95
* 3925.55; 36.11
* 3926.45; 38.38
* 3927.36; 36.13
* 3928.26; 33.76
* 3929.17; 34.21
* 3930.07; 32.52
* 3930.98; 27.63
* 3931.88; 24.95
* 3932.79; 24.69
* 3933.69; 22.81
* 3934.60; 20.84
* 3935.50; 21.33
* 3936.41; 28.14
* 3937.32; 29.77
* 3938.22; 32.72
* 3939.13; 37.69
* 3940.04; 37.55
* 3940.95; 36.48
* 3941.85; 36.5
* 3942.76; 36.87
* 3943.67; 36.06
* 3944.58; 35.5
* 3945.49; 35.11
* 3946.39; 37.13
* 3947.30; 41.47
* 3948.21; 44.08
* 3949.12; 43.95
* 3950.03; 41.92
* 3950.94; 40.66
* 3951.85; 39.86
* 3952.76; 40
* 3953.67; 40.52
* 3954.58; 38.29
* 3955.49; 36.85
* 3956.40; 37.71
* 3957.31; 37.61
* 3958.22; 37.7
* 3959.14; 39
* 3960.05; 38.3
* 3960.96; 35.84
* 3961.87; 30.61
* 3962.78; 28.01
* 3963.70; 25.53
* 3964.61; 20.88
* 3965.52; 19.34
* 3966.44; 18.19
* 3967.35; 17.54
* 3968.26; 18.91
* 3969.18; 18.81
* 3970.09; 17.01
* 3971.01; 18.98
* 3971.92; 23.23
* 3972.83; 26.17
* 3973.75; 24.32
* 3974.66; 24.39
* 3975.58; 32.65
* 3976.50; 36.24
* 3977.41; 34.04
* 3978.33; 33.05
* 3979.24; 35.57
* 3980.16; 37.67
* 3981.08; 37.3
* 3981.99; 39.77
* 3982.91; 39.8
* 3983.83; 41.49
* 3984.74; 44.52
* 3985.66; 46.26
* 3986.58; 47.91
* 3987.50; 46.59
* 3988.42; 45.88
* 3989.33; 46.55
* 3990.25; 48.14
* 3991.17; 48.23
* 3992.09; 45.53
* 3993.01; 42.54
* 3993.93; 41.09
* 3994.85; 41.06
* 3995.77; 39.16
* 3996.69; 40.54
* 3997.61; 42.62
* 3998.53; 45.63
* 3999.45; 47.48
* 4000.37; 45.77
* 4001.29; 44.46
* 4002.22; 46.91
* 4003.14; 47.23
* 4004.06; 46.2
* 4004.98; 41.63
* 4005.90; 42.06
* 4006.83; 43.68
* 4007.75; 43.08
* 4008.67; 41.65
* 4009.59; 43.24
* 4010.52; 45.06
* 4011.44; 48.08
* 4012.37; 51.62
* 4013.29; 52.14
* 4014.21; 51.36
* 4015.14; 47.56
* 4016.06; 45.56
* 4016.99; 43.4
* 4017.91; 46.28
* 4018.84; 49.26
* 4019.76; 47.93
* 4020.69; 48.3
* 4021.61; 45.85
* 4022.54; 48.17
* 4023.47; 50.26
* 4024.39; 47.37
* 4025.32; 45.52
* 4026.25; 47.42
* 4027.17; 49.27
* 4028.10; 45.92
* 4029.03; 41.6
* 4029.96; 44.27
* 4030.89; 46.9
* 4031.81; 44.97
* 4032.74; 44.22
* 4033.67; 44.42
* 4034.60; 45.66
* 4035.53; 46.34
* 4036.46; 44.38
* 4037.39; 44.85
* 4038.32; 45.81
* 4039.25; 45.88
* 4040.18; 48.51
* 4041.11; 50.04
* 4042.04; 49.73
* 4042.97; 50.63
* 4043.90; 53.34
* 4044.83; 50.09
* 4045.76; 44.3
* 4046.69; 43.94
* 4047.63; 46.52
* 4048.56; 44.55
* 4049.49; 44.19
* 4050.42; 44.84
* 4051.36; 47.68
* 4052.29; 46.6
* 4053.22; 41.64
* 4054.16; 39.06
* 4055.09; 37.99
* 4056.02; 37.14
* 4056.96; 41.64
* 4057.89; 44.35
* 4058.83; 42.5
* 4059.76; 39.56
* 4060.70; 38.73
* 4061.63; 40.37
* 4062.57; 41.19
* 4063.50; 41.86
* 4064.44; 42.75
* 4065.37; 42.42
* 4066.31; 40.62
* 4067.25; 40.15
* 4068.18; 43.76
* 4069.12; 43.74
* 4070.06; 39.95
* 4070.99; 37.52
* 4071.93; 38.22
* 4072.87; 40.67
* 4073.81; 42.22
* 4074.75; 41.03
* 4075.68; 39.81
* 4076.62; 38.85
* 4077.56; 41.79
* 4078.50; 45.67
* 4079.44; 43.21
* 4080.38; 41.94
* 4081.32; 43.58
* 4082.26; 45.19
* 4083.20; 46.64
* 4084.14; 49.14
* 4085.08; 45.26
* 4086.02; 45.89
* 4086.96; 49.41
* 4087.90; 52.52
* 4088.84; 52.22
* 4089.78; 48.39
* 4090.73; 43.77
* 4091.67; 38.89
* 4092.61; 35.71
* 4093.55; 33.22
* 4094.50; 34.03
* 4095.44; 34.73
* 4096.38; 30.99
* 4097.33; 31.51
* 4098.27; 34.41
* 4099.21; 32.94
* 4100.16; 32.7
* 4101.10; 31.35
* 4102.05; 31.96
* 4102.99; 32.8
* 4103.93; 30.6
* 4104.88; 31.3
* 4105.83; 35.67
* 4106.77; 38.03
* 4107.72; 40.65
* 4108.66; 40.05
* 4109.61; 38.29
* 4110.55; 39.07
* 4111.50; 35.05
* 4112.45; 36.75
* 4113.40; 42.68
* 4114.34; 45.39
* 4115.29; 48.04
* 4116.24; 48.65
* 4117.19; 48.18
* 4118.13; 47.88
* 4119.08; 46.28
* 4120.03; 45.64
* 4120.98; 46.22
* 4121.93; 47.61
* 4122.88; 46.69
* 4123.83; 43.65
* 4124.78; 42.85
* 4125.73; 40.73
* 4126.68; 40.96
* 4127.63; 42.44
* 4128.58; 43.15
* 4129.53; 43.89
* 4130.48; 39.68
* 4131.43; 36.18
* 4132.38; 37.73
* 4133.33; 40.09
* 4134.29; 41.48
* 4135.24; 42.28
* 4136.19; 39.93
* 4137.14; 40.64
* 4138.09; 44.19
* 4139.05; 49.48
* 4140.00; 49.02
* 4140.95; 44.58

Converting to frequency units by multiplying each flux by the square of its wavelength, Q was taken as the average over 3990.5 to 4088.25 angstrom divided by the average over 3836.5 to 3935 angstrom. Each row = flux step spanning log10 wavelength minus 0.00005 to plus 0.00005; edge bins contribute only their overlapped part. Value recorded 1.44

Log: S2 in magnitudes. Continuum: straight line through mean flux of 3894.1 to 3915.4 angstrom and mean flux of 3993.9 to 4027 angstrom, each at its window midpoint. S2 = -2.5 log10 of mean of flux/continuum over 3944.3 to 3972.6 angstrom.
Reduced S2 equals 0.27 mag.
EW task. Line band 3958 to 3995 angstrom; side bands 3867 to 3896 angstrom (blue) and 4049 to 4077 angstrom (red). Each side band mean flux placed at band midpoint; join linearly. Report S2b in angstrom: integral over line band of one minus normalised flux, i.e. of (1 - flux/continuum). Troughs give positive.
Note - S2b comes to 3.2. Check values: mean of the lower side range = 32.2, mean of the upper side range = 41.4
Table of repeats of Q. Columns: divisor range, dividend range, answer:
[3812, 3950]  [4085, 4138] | 1.37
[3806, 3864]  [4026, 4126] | 1.52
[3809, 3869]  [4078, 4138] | 1.49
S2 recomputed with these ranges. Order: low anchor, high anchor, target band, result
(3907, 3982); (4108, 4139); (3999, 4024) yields -0.25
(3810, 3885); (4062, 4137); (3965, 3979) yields 0.44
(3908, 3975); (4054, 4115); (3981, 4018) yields -0.24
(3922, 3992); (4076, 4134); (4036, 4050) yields -0.23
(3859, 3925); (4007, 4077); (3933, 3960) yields 0.06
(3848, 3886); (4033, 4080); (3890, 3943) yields 0.07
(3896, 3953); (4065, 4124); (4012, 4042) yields -0.20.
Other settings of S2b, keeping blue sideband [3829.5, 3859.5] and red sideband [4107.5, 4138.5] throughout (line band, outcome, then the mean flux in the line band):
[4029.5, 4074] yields -5.0 angstrom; 43.8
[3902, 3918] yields -2.9 angstrom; 39.2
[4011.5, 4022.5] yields -3.0 angstrom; 48.1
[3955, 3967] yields 1.5 angstrom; 31.1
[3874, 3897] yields 0.7 angstrom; 31.1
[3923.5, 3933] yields 0.4 angstrom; 32.7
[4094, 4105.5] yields 2.5 angstrom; 32.5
